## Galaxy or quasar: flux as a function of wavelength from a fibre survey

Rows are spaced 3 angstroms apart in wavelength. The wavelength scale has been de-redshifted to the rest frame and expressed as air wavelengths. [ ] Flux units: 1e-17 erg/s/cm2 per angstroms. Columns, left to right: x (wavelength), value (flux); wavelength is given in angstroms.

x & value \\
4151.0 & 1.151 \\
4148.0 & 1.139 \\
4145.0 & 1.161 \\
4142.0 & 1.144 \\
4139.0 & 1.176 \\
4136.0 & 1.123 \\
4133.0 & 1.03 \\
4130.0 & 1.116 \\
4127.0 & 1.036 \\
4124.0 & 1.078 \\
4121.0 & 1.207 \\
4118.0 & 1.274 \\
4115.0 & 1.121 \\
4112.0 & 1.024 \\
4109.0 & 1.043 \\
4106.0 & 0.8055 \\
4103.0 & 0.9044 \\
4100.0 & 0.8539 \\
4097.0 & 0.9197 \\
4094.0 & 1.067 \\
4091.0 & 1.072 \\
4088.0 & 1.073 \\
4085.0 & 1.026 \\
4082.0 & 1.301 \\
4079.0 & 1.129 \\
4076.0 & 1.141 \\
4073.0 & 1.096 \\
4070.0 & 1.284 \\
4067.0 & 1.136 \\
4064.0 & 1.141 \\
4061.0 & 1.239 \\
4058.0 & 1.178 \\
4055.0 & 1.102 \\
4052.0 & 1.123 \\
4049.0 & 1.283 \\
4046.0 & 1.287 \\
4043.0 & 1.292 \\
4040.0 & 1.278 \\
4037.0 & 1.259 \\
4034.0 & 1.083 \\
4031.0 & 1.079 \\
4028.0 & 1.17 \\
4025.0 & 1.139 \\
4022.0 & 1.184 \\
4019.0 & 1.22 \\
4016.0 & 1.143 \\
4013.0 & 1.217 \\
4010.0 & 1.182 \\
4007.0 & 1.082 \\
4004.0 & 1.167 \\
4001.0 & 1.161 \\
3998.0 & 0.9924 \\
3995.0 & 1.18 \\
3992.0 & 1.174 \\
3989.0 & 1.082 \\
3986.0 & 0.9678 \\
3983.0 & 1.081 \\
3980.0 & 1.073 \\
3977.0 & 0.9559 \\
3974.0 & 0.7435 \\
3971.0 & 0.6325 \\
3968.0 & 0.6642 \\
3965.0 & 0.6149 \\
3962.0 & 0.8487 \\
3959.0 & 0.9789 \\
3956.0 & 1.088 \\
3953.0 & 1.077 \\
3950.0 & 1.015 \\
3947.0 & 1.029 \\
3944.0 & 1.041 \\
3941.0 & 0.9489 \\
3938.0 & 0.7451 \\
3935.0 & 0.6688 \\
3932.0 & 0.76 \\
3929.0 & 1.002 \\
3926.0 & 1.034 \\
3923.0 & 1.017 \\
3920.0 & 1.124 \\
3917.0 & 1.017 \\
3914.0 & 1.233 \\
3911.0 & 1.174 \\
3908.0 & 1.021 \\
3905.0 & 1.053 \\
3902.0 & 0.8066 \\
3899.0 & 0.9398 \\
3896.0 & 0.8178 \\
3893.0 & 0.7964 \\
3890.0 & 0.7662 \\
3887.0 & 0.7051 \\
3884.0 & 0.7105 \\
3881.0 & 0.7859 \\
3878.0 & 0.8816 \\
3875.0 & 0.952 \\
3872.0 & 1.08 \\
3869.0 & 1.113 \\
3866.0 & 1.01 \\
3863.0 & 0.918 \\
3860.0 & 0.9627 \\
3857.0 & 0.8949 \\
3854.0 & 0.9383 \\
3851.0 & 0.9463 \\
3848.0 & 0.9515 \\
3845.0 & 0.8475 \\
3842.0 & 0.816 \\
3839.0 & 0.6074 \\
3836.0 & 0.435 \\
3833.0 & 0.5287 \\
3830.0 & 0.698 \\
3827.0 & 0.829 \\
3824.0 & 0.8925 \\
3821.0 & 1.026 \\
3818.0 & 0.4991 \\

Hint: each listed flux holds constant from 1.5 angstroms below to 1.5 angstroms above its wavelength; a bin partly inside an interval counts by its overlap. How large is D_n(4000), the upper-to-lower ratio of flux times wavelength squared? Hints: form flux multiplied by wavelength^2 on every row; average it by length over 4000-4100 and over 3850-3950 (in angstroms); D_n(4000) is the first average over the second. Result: 1.33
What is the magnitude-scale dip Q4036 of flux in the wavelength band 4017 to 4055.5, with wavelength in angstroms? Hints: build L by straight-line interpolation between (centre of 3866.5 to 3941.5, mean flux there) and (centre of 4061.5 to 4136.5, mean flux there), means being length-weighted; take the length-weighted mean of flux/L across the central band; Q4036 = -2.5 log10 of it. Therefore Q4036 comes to -0.16 mag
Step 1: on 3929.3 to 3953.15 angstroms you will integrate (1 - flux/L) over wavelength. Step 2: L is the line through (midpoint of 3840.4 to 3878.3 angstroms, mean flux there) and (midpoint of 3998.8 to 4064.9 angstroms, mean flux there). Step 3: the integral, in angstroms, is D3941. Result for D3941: 3.5 angstroms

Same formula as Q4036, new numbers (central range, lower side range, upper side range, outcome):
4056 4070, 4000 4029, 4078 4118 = -0.09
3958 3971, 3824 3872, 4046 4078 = 0.33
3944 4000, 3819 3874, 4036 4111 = 0.05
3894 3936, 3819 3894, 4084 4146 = -0.10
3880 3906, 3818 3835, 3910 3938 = 0.12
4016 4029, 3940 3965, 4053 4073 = -0.07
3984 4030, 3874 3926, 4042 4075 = -0.03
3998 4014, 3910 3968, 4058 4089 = -0.08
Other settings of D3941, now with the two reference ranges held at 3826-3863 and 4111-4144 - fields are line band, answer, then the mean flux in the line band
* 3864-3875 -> -3.0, 1.05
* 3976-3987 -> -0.8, 1.02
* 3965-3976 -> 3.0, 0.684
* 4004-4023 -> -3.5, 1.17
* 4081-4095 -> -0.3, 1.1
